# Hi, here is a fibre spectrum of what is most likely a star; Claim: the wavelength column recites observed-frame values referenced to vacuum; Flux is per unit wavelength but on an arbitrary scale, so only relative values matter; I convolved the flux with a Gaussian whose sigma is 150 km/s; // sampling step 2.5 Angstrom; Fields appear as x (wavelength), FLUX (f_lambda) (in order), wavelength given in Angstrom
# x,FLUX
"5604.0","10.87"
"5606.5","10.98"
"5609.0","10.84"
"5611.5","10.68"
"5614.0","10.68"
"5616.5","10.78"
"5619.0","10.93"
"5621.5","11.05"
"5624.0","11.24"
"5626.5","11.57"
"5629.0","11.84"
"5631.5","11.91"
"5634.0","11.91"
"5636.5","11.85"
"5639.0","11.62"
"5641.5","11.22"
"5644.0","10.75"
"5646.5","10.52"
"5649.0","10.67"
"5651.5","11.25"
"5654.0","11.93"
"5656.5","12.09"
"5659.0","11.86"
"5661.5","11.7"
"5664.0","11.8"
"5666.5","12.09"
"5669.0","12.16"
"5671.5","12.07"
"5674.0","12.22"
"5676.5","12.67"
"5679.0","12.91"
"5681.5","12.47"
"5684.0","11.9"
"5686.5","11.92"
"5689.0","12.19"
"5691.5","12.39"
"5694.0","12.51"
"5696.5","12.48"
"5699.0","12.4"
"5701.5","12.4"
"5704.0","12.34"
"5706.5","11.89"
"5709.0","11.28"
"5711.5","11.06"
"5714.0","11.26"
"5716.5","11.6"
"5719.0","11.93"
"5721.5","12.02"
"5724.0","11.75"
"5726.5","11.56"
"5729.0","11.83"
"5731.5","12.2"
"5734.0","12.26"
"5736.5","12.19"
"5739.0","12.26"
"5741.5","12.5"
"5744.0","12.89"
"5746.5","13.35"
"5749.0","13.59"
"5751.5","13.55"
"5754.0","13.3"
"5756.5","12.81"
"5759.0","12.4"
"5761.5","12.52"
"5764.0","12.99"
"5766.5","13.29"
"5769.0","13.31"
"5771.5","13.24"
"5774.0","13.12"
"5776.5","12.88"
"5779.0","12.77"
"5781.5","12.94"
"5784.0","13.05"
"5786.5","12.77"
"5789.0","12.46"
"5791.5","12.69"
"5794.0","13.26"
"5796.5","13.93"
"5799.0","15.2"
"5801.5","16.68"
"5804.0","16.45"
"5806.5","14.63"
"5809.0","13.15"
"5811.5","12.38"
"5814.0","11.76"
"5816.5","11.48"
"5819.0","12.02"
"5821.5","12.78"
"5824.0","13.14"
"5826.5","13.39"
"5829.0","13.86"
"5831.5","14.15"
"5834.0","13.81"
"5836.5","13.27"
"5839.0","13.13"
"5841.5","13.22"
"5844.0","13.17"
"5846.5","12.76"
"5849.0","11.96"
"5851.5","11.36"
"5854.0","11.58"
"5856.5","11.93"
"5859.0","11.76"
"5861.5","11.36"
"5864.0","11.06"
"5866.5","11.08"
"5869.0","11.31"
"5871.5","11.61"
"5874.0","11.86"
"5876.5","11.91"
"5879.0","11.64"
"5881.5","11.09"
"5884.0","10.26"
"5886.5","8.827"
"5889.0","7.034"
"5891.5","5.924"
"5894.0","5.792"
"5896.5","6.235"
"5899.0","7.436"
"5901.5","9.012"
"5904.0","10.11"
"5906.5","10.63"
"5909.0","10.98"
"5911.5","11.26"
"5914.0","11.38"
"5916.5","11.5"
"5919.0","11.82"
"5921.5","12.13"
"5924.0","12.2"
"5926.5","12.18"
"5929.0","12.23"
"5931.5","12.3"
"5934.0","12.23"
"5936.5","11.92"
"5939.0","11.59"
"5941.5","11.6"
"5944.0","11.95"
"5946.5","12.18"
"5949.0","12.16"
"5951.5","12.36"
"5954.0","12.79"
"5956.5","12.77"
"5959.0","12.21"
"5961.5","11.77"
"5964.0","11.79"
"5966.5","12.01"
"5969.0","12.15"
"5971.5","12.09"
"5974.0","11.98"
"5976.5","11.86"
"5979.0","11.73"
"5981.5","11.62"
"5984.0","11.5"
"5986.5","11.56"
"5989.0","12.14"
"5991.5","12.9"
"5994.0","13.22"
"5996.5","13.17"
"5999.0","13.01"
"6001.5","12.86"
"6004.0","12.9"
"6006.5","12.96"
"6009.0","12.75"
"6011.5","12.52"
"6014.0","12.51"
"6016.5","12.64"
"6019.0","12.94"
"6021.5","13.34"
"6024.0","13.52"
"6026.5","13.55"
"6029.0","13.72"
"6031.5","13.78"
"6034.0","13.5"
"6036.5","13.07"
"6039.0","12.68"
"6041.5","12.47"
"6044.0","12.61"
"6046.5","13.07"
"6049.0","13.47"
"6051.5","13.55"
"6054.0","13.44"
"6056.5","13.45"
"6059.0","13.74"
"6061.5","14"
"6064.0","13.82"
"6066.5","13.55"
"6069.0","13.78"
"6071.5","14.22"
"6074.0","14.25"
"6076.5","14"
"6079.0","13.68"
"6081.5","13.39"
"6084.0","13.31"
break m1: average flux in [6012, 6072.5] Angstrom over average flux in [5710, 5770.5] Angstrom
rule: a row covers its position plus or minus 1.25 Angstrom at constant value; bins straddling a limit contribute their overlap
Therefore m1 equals 1.07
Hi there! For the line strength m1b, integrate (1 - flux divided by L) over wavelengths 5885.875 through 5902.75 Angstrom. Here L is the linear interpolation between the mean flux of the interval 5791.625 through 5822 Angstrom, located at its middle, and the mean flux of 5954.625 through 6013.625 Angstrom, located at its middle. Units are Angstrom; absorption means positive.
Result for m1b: 7.6 Angstrom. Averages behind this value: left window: 13.6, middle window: 7.12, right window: 12.3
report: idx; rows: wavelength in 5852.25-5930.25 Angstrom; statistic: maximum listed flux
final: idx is 12.23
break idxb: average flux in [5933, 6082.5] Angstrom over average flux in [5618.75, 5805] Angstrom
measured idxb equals 1.0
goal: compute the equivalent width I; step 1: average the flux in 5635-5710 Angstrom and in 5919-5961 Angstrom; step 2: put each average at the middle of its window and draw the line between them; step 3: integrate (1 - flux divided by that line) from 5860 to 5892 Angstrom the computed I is 4.2 Angstrom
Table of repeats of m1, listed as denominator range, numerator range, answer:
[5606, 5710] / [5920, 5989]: 1.03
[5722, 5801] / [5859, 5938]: 0.82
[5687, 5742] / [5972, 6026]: 1.05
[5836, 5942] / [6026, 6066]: 1.22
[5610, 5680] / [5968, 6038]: 1.10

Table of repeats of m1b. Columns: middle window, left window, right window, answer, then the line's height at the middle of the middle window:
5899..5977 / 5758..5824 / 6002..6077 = 9.3 Angstrom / 13.3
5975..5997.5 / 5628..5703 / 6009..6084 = 1.7 Angstrom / 13.1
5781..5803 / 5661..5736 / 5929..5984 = -3.1 Angstrom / 12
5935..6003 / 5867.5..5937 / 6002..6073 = -2.0 Angstrom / 11.8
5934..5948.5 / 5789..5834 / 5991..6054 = 1.5 Angstrom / 13.3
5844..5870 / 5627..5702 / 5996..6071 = 1.9 Angstrom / 12.6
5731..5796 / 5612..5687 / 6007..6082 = -4.0 Angstrom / 12.1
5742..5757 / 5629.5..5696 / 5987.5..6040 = -1.3 Angstrom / 12.2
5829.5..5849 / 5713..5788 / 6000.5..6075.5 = -0.7 Angstrom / 12.8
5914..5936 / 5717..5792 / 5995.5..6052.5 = 1.5 Angstrom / 12.9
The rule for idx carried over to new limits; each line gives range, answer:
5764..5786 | 13.31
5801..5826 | 16.68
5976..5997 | 13.22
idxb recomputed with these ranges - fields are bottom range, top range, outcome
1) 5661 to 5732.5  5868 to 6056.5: 0.98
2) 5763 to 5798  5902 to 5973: 0.91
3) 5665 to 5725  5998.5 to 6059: 1.09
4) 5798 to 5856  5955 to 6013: 0.93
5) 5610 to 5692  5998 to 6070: 1.13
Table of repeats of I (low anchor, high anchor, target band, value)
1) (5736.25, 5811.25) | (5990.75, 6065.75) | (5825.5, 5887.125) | 5.6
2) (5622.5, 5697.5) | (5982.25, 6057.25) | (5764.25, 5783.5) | -1.4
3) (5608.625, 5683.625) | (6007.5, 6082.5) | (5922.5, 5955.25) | 1.9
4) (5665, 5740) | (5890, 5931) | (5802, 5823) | -4.2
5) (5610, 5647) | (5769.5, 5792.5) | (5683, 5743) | 0.7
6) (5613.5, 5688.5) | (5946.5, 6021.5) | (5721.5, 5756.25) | -2.0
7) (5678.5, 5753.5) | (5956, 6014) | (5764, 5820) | -4.9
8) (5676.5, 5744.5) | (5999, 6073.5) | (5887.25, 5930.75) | 9.9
